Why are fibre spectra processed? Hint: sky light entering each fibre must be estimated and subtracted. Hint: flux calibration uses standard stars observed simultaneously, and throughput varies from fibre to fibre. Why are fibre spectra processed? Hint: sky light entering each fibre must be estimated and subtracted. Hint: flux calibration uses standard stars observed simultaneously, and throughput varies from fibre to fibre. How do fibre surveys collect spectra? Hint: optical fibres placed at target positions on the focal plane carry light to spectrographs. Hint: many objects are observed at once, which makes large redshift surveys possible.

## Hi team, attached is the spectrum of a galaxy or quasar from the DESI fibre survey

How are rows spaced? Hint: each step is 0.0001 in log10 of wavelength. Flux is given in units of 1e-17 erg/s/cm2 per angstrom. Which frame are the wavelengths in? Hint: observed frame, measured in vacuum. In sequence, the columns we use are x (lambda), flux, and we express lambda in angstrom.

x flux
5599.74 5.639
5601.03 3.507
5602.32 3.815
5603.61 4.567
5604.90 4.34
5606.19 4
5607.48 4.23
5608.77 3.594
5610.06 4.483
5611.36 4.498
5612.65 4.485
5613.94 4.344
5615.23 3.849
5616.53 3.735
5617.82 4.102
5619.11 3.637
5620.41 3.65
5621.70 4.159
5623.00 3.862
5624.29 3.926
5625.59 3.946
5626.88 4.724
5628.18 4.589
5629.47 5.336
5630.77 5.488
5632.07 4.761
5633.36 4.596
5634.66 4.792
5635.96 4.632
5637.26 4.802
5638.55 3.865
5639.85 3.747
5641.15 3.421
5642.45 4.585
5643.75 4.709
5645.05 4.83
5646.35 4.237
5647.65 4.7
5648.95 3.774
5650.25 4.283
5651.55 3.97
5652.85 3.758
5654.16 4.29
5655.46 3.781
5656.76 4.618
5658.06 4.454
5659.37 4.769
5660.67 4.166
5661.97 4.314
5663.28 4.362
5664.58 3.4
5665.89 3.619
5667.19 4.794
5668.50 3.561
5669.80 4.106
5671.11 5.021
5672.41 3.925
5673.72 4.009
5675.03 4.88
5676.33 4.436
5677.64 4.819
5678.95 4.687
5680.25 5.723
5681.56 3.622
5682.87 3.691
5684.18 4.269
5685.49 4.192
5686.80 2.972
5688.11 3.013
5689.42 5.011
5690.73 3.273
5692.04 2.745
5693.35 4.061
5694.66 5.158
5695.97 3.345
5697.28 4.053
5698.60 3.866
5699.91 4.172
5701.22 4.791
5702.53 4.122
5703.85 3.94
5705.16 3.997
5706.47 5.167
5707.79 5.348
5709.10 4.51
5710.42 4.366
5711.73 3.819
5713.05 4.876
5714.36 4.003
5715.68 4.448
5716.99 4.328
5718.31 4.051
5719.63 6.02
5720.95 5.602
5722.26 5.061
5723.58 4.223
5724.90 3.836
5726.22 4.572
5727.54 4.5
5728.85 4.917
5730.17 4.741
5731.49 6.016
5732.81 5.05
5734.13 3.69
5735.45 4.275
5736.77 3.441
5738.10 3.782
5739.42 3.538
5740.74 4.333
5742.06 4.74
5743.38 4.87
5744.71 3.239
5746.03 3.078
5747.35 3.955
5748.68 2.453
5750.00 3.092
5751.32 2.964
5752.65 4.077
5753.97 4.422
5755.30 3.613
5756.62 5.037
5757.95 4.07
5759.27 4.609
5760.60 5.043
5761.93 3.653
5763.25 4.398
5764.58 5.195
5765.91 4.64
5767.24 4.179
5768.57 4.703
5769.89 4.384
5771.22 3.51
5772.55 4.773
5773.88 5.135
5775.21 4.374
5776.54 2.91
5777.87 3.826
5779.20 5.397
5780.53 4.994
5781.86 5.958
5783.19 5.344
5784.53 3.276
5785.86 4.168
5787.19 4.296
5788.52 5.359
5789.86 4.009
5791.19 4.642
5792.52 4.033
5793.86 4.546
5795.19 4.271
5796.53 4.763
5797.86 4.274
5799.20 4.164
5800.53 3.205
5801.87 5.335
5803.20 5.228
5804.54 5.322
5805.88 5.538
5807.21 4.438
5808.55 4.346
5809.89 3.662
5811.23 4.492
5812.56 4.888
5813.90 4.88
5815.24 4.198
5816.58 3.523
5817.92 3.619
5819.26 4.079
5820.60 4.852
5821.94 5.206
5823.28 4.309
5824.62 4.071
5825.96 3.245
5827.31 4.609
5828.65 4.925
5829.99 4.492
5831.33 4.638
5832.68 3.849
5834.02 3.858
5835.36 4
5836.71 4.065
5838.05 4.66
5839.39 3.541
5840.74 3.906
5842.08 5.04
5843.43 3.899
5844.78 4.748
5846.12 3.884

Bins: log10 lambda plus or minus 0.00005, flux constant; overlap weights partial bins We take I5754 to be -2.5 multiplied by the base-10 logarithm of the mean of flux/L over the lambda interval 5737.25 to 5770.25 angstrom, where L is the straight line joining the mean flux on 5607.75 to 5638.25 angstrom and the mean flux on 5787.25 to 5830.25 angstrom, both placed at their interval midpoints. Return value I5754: 0.09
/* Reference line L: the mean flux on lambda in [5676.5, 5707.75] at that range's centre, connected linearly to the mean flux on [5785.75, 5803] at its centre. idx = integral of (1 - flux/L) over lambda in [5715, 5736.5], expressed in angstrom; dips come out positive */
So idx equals -2.3 angstrom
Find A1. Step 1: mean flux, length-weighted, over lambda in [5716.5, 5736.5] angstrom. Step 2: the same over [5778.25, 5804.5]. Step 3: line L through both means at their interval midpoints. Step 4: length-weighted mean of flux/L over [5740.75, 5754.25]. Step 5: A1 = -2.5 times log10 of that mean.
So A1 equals 0.25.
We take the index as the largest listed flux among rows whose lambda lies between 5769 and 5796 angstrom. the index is 5.958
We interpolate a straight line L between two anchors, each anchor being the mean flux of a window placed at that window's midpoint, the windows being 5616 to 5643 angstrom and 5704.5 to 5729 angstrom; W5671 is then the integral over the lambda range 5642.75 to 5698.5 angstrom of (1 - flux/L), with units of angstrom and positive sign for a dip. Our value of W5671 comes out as 3.4 angstrom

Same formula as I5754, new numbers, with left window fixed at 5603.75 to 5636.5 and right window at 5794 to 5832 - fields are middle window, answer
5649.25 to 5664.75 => 0.04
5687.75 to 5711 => 0.05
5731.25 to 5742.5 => 0.04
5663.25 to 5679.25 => 0.02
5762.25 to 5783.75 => -0.04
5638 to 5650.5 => 0.03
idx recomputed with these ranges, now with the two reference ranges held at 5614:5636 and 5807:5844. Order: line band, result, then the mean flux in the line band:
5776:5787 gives -0.6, 4.49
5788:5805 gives -1.1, 4.53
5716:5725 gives -1.0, 4.78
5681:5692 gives 1.6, 3.7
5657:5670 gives 0.4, 4.17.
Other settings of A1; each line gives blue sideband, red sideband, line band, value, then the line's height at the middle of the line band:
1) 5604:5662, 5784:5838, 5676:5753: 0.03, 4.33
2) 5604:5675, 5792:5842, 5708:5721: -0.07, 4.3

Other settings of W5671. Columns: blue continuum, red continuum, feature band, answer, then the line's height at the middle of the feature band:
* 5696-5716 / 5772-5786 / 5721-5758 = 2.4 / 4.44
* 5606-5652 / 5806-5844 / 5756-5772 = -0.6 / 4.28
